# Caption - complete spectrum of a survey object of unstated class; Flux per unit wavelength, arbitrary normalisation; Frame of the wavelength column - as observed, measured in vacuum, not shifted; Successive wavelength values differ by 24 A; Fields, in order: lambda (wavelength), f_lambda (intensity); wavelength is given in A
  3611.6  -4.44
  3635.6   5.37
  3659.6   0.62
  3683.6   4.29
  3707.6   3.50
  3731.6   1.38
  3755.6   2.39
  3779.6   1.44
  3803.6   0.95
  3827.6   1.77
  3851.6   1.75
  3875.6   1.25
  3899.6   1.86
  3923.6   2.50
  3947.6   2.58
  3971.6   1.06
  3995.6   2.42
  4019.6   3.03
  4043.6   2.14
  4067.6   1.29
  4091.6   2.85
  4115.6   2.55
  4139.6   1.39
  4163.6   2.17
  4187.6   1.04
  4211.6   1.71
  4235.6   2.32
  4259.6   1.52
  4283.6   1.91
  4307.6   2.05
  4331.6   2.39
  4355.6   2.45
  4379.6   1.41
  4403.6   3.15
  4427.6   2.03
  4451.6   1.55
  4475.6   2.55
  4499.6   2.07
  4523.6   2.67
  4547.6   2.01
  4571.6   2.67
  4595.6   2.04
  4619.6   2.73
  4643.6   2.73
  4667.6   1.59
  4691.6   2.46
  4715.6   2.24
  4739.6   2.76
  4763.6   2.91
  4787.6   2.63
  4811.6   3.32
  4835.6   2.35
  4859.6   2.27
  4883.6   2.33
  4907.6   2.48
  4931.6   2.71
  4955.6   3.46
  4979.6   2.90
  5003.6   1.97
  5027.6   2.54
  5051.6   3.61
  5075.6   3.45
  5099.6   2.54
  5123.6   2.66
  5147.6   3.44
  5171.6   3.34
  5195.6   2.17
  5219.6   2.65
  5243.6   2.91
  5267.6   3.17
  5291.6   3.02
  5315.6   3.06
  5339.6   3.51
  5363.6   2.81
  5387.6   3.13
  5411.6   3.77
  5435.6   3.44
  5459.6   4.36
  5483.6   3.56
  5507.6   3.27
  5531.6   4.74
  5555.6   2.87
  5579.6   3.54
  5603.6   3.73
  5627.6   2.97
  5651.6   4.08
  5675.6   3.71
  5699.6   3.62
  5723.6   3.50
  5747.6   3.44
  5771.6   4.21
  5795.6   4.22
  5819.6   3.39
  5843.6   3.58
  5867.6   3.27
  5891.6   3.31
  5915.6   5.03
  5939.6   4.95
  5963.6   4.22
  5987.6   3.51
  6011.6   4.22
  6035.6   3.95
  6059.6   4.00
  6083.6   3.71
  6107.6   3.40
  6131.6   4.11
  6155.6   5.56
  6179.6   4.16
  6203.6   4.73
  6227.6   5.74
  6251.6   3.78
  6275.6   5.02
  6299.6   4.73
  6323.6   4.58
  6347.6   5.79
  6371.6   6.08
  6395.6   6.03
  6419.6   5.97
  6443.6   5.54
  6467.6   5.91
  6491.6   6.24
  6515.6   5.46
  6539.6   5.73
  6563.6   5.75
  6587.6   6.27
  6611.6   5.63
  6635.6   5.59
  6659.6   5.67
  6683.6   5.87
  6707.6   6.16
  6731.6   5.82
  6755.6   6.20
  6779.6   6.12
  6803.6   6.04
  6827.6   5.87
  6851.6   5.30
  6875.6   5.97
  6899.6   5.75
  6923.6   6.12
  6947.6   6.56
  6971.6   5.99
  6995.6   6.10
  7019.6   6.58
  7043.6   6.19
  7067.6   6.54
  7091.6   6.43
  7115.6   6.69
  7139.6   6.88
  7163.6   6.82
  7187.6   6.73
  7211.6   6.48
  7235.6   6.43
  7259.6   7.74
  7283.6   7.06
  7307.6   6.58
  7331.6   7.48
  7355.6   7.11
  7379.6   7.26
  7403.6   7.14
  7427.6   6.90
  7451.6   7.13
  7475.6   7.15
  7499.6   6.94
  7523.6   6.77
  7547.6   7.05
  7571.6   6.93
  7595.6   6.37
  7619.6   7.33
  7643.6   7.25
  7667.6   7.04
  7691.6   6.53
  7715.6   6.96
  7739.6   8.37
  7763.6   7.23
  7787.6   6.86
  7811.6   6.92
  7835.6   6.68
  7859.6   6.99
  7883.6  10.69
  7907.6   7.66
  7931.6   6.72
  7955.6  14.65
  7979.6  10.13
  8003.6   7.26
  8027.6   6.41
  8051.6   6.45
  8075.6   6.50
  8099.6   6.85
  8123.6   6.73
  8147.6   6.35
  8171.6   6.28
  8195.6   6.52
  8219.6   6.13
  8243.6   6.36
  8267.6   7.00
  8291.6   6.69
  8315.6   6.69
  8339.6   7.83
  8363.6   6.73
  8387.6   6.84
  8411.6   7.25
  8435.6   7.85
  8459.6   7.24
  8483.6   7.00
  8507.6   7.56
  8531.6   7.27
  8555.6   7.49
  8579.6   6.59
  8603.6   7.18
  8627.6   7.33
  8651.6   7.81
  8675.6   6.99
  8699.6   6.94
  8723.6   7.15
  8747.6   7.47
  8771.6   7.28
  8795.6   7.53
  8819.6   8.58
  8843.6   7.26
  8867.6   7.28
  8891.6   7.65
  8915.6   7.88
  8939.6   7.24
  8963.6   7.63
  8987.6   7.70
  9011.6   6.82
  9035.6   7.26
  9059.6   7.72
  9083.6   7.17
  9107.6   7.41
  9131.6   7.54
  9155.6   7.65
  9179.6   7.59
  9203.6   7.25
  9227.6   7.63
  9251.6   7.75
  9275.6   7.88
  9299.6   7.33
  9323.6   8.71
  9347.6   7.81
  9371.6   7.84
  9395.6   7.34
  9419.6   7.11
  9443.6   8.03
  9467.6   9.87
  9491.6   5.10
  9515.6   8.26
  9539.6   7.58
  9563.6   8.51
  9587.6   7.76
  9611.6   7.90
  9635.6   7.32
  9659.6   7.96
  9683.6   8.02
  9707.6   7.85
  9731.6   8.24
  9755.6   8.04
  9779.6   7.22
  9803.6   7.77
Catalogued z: 0.590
